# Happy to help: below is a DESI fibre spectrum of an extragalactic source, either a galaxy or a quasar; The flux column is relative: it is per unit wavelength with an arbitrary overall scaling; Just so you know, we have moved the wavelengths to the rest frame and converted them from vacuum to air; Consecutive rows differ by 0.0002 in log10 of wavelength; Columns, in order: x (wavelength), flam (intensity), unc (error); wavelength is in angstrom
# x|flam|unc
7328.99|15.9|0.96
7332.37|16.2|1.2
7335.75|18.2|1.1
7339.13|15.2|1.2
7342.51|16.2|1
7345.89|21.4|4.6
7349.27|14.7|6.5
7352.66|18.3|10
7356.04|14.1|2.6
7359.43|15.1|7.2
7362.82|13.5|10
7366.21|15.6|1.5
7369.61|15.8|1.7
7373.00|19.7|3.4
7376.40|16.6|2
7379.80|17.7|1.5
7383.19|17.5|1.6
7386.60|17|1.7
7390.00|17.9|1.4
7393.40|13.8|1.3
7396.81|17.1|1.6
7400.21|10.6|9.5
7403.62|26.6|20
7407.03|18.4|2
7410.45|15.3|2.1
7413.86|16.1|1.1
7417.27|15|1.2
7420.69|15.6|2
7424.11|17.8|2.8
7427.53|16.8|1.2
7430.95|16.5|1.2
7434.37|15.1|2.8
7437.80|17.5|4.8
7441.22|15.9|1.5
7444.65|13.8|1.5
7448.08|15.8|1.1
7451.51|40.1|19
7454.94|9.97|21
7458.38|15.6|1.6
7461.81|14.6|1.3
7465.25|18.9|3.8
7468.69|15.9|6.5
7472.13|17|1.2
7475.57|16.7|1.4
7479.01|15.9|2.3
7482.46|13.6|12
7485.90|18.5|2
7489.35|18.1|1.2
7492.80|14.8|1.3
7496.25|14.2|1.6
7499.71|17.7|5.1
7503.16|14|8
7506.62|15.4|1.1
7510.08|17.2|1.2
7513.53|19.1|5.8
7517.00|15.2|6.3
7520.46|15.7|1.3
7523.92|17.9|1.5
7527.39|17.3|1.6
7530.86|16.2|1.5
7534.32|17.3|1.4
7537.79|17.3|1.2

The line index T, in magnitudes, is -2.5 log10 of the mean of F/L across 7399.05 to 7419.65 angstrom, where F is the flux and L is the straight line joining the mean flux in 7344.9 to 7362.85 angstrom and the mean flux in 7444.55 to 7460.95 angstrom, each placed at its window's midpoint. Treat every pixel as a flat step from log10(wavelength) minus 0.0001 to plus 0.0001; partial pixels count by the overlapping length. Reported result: 0.05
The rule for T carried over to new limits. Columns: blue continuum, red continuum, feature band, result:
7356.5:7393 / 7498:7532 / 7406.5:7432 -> 0.01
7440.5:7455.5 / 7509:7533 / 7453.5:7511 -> 0.18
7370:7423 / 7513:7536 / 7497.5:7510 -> 0.07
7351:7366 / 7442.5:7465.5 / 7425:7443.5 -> 0.09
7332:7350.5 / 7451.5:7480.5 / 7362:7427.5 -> 0.02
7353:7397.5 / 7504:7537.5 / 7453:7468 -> 0.09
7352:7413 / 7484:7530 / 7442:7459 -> -0.15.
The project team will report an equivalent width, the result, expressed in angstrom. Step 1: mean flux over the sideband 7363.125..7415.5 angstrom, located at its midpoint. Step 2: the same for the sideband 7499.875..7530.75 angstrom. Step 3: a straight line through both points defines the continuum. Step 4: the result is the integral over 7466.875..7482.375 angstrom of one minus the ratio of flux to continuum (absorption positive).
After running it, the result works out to 0.5 angstrom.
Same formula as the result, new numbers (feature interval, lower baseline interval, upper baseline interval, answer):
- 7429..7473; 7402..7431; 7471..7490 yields -1.1 angstrom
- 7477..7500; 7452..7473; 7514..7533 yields 0.9 angstrom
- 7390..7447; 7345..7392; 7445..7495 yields 2.1 angstrom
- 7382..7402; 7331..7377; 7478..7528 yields 0.9 angstrom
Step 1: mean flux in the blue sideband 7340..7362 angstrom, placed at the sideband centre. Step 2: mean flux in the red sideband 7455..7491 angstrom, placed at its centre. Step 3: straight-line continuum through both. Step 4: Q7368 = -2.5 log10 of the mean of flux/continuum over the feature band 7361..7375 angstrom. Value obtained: 0.02 mag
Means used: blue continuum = 16.5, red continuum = 16.2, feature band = 16.1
